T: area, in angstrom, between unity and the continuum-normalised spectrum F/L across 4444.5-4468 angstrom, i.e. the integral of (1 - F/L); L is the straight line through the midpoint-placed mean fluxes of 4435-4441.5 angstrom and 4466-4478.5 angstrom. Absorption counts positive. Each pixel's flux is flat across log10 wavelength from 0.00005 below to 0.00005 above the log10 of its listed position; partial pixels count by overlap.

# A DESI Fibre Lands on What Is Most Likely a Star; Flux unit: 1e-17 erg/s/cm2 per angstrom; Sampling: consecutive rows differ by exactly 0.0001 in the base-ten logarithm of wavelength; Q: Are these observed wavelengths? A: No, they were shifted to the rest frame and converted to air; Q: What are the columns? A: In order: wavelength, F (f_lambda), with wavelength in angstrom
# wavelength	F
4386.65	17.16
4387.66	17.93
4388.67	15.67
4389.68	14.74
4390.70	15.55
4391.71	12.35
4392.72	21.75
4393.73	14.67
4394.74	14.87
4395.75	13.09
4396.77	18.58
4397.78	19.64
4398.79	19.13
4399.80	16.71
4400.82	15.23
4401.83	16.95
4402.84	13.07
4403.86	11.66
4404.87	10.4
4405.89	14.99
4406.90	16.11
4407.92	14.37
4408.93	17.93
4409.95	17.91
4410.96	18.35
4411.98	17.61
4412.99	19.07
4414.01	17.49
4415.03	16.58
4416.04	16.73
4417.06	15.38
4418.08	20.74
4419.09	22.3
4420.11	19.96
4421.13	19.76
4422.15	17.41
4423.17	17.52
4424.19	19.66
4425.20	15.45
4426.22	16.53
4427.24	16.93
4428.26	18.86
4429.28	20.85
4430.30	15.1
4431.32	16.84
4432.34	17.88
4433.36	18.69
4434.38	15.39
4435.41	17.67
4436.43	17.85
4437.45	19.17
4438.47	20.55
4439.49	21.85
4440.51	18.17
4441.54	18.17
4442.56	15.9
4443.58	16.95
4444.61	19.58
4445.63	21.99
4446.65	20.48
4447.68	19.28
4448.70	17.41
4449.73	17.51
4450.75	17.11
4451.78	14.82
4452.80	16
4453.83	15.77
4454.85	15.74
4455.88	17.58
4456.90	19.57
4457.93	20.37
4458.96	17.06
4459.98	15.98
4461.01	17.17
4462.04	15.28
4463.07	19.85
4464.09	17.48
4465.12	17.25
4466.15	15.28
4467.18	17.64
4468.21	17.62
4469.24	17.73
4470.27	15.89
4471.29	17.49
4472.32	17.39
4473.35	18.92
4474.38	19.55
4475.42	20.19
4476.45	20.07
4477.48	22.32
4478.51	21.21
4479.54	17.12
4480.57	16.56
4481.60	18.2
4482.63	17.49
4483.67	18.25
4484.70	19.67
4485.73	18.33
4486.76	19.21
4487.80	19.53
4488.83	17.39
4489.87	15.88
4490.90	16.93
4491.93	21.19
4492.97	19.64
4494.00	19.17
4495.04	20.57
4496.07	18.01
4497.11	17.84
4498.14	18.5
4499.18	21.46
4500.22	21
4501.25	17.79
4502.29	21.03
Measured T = 1.5 angstrom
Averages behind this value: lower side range 19.2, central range 17.6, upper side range 18.5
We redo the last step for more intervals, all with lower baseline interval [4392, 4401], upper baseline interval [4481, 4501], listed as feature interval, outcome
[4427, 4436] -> 0.05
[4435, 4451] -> -0.75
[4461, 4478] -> 0.31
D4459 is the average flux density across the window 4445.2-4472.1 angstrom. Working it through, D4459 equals 17.5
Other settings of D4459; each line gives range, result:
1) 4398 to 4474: 17.5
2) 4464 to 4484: 18.2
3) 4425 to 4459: 17.9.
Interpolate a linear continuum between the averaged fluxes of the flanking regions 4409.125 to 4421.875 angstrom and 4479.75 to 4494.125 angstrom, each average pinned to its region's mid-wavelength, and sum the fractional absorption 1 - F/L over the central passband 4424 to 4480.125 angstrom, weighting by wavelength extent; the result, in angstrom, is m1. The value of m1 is 1.24 angstrom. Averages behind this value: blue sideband 18.5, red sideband 18.3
